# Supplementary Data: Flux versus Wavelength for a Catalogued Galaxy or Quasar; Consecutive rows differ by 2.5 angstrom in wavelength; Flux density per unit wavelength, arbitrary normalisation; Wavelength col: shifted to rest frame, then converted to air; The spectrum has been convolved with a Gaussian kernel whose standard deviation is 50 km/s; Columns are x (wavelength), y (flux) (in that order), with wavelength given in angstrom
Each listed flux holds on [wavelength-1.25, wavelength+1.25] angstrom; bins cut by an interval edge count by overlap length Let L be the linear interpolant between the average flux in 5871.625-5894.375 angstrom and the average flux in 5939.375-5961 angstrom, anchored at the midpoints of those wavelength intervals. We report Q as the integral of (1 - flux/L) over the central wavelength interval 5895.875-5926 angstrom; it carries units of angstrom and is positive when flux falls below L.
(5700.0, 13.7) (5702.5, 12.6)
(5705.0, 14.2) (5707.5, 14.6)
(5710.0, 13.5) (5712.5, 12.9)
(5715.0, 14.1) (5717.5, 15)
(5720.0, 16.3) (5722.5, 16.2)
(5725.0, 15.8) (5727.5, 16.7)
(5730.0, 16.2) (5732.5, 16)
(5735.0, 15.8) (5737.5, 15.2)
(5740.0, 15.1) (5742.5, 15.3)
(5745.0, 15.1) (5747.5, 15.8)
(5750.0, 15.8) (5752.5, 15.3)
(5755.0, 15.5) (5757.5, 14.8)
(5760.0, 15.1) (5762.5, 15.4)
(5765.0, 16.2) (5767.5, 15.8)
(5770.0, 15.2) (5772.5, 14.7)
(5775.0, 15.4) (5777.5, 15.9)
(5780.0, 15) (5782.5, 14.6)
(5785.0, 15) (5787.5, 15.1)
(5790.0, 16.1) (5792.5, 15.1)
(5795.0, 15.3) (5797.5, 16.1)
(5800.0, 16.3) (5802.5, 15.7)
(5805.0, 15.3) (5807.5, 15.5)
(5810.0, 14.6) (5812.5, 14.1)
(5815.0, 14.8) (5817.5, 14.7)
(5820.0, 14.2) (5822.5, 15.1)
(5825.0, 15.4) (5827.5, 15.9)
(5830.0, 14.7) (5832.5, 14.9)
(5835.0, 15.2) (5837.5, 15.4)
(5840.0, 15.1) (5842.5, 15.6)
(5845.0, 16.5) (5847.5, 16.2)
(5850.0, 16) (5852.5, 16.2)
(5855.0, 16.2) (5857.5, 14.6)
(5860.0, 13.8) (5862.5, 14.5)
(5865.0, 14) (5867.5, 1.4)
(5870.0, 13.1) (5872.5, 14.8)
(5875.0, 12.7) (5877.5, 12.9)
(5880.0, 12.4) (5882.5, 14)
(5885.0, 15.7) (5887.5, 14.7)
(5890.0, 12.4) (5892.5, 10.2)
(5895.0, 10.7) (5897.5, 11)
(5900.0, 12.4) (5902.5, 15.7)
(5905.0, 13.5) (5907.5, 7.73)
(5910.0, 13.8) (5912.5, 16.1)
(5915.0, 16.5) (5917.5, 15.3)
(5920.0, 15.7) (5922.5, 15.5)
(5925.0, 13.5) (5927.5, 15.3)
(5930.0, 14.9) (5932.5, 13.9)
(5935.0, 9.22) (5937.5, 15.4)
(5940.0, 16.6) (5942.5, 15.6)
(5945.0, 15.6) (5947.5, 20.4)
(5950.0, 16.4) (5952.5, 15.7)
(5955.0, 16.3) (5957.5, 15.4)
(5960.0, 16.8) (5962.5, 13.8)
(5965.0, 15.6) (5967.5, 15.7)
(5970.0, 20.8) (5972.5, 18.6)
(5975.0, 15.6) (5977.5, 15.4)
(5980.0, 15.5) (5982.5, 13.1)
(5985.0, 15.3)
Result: 1.6 angstrom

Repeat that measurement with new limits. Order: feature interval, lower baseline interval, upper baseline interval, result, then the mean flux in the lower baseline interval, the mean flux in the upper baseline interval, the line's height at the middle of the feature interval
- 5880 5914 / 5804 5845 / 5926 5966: 5.24 angstrom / 15.1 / 15.4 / 15.3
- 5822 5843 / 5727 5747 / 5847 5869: -1.87 angstrom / 15.6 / 13.6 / 14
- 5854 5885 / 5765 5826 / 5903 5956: 4.32 angstrom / 15.2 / 14.9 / 15.1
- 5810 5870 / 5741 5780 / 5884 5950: 1.09 angstrom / 15.4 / 14.2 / 14.8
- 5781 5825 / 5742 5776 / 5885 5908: -2.25 angstrom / 15.4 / 12.4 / 14.4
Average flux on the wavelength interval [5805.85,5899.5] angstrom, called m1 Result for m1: 14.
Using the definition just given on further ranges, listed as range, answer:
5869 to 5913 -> 12.9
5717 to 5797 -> 15.5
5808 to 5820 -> 14.6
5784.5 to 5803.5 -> 15.6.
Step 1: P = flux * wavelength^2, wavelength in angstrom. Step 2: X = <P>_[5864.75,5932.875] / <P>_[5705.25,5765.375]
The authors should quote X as 0.9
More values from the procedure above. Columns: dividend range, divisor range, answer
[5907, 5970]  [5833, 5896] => 1.14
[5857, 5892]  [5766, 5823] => 0.87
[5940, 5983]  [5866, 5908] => 1.37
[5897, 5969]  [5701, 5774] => 1.05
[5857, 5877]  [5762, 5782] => 0.82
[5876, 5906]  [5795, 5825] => 0.88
